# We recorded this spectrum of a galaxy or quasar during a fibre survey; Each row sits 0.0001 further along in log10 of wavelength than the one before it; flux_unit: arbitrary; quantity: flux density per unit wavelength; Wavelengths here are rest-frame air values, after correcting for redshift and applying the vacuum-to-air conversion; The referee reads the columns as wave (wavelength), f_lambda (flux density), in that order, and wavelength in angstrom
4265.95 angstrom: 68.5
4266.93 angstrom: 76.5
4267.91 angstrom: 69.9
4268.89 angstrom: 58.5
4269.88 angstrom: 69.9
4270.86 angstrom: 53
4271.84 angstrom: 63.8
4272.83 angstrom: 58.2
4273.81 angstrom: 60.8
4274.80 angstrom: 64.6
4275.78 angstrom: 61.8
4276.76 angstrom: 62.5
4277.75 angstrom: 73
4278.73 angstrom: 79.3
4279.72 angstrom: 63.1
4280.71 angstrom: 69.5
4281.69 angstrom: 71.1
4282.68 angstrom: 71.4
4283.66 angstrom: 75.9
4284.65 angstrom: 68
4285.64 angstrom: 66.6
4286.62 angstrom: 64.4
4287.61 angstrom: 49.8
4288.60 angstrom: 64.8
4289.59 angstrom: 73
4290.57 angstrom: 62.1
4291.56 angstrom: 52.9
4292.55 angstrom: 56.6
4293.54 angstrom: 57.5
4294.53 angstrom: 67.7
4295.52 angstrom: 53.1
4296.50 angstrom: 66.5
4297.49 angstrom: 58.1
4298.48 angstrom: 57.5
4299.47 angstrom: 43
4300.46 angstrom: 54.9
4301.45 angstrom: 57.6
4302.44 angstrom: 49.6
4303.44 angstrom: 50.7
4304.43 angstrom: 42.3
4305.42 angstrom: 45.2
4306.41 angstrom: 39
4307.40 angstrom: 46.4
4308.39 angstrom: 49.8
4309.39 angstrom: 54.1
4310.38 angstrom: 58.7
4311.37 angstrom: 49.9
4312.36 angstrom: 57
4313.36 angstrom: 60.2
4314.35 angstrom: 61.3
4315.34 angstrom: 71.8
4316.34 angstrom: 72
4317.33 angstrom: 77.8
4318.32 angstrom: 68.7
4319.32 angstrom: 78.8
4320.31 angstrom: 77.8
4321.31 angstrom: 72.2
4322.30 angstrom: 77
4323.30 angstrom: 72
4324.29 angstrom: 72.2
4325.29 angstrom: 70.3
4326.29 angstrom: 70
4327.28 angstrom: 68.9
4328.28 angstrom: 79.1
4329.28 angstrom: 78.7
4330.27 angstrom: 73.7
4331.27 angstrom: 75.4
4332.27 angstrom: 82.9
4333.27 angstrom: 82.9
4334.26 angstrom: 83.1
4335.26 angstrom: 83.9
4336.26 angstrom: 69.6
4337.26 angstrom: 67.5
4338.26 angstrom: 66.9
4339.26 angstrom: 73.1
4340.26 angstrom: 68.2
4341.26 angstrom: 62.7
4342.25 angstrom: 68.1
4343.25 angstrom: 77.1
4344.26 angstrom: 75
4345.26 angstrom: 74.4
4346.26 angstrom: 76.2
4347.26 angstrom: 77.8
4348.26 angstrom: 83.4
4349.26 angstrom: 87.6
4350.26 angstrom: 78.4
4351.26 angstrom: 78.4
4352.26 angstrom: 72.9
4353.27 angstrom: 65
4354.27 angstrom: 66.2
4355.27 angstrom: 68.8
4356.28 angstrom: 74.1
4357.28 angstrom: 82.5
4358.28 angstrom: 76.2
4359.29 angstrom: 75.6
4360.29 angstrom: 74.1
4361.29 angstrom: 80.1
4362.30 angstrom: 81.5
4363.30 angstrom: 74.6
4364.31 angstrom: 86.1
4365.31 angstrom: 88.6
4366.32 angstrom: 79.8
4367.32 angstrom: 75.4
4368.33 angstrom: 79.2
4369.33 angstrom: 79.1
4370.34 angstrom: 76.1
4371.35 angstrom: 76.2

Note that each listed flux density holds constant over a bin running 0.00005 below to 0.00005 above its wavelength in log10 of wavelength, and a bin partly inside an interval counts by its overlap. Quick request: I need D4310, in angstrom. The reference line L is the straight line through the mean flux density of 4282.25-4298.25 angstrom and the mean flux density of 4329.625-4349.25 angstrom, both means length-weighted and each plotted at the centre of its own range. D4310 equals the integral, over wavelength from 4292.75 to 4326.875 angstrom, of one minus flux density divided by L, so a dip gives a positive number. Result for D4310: 3.7 angstrom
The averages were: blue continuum 62.9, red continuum 75.2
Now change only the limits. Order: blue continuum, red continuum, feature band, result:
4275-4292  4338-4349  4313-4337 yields -1.0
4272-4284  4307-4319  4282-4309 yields 3.0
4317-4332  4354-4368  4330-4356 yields 0.5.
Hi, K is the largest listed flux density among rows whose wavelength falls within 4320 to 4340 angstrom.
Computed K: 83.9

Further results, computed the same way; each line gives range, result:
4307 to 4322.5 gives 78.8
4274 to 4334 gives 82.9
